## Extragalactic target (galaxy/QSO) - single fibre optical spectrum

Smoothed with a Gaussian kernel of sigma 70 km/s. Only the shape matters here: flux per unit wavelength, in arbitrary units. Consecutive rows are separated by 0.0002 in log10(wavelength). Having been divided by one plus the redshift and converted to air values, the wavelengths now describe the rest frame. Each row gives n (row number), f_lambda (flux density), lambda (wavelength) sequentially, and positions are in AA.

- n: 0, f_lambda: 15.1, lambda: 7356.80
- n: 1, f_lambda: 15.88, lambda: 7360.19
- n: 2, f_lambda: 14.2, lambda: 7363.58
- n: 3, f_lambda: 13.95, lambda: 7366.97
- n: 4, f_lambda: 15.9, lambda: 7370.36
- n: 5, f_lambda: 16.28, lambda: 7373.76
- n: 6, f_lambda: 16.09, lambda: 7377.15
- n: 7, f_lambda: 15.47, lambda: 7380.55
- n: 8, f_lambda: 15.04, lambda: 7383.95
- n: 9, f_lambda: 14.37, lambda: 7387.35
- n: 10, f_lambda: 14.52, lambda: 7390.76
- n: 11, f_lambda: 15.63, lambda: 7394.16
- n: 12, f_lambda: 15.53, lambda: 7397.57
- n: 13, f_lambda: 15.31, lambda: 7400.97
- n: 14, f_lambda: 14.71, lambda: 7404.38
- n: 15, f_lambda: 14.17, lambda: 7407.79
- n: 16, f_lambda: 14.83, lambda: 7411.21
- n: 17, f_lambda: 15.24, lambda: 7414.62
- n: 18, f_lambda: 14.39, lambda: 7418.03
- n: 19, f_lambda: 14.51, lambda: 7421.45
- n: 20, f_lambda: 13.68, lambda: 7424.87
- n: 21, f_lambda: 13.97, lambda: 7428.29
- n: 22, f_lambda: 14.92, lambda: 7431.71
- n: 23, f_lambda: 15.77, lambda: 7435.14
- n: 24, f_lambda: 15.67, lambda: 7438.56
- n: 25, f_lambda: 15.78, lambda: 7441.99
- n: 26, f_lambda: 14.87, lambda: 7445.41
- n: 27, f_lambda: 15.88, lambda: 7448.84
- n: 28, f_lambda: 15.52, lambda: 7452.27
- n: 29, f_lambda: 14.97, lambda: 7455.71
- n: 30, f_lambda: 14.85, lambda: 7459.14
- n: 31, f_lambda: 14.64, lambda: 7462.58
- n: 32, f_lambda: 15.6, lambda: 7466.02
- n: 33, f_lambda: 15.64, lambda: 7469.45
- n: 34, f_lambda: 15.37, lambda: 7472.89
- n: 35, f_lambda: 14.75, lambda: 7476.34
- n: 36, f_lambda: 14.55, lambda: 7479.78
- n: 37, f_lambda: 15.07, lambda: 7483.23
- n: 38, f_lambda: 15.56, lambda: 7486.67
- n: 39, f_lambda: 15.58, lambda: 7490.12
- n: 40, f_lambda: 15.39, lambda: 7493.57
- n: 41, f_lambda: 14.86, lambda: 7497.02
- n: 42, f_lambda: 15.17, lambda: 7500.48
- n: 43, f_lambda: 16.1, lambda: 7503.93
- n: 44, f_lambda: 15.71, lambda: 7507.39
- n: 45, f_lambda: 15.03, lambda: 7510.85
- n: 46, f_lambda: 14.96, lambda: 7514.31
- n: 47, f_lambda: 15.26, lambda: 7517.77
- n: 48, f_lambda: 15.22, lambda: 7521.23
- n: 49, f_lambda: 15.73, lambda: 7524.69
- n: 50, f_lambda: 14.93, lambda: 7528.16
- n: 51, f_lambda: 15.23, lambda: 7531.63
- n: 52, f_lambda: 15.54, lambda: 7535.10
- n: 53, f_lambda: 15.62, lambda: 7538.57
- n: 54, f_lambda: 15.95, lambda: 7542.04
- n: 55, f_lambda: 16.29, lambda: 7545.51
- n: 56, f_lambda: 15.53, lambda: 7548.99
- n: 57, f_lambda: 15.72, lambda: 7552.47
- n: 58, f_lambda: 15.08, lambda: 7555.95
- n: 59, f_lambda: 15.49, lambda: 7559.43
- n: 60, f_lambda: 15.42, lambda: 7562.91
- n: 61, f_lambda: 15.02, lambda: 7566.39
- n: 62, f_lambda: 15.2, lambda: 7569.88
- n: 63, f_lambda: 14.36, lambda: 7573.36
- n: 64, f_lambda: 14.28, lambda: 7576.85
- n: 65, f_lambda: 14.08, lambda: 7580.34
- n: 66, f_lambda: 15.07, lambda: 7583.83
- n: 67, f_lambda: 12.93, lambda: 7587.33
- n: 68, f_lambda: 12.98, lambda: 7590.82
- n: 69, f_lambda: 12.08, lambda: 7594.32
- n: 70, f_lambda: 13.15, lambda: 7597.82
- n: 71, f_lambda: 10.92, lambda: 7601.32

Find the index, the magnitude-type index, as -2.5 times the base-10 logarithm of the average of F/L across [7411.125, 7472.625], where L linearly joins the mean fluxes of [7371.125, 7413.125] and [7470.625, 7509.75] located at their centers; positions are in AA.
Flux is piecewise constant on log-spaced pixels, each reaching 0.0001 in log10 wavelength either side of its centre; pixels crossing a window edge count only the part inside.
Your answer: 0.01 mag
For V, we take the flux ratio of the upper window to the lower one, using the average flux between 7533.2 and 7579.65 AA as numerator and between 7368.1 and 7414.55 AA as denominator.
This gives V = 1.01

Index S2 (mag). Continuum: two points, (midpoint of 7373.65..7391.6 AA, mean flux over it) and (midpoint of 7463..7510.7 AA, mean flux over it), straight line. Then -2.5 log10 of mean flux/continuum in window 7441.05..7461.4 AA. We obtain 0.00 mag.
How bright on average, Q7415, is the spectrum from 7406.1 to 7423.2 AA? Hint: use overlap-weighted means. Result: 14.6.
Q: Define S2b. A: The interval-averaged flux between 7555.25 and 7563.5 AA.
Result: 15.4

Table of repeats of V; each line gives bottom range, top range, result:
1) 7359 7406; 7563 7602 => 0.91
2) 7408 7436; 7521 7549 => 1.07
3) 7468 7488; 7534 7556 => 1.04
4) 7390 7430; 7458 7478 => 1.03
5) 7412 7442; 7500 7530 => 1.04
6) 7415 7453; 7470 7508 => 1.02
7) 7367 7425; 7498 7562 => 1.03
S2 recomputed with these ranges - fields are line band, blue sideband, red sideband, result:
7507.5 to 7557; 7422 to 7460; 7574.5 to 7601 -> -0.11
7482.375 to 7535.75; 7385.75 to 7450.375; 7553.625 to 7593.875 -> -0.05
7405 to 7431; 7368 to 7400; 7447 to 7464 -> 0.06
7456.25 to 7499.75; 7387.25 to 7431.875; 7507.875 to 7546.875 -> 0.00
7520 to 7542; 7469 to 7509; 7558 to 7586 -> -0.03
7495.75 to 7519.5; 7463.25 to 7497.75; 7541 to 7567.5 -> 0.00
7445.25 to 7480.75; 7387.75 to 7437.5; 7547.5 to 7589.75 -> -0.03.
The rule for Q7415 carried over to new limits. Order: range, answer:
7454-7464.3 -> 14.8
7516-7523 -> 15.3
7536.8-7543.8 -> 15.8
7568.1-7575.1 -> 14.8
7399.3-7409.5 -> 14.7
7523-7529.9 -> 15.3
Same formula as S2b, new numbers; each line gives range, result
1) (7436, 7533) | 15.3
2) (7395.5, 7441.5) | 14.9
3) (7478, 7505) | 15.3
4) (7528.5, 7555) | 15.6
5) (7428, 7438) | 15.1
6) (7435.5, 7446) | 15.6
